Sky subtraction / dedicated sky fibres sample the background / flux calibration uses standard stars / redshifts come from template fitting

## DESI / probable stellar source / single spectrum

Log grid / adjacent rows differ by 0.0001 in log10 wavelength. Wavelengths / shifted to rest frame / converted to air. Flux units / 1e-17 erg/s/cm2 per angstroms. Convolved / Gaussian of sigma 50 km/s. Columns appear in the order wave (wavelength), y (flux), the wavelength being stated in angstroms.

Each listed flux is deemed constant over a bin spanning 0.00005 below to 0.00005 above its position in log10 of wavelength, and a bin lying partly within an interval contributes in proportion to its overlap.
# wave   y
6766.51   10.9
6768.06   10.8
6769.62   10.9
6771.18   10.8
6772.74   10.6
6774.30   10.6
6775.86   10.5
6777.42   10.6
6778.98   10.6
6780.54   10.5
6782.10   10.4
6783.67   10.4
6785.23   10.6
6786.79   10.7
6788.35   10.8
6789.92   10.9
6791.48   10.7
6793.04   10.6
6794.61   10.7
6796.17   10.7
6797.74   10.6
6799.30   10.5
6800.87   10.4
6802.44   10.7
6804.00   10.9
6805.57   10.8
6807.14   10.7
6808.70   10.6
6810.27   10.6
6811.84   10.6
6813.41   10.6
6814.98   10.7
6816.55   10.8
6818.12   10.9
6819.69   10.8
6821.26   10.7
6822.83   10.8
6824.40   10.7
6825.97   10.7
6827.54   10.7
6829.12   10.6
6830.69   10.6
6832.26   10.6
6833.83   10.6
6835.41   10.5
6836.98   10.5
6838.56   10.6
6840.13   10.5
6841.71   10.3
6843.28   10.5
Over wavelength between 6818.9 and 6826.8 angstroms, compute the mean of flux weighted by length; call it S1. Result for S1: 10.7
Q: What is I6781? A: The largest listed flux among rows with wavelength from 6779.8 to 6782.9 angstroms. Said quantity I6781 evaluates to 10.5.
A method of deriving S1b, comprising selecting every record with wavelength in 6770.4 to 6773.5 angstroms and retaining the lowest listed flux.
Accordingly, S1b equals 10.6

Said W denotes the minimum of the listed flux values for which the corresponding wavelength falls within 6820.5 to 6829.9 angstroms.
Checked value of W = 10.6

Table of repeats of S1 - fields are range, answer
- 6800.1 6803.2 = 10.5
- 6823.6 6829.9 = 10.7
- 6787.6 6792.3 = 10.8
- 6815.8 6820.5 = 10.8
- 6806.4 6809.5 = 10.7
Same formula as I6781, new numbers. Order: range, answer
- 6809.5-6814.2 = 10.6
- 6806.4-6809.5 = 10.7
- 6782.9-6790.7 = 10.9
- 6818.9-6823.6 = 10.8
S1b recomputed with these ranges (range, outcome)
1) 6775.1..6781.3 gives 10.5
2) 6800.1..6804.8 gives 10.4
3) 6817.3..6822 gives 10.7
